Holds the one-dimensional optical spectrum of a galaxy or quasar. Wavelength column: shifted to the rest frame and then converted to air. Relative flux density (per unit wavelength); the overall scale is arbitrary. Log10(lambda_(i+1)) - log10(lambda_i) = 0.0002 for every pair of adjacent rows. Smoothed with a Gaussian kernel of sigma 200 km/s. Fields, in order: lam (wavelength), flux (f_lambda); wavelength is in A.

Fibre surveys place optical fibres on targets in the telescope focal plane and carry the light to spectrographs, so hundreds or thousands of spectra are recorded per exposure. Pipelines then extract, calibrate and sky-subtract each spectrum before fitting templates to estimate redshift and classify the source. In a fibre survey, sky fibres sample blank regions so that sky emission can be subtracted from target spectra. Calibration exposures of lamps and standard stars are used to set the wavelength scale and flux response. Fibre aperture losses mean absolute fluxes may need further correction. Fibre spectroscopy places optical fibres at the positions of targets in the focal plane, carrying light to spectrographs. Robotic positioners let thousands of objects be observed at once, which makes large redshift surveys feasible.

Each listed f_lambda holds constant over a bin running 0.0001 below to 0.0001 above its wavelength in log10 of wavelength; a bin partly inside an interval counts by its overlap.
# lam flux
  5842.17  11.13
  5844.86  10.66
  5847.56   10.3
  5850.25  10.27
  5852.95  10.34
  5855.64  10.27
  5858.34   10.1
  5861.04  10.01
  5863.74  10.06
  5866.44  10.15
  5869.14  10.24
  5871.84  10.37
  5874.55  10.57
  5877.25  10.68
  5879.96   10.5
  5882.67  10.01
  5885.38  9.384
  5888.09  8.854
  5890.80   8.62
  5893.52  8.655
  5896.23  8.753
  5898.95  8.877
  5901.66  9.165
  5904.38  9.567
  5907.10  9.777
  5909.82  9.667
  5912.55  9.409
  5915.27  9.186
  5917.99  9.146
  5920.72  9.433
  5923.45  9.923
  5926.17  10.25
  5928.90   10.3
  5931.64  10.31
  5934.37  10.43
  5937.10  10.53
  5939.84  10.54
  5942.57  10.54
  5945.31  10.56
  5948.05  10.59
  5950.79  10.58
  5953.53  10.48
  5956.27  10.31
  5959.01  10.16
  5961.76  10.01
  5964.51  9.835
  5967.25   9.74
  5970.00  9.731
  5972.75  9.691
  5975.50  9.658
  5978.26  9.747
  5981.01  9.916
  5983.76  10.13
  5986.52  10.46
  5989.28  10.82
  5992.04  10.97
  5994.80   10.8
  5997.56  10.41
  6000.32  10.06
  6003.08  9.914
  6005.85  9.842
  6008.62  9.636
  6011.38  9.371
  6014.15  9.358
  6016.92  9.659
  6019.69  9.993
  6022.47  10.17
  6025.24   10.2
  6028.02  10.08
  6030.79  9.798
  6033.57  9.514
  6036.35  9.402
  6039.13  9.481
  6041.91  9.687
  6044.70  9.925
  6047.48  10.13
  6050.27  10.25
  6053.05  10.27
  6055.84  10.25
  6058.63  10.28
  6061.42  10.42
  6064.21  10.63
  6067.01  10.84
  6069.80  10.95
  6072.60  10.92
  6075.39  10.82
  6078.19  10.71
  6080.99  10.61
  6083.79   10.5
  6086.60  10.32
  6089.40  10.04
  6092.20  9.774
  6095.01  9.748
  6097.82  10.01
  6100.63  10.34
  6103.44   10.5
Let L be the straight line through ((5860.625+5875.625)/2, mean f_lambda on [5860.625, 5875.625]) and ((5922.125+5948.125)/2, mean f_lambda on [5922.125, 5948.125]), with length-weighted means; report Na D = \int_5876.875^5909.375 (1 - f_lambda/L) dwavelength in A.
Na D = 2.9 A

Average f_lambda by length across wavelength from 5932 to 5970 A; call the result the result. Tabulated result 10.3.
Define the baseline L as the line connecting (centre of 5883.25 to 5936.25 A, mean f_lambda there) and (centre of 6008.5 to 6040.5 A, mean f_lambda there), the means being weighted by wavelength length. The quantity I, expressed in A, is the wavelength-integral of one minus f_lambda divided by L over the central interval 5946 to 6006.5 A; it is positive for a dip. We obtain -3.5 A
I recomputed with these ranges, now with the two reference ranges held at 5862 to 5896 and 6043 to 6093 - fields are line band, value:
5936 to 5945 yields -0.5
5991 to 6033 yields 1.0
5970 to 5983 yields 0.5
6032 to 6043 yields 0.9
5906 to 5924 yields 0.8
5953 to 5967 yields 0.0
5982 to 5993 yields -0.4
